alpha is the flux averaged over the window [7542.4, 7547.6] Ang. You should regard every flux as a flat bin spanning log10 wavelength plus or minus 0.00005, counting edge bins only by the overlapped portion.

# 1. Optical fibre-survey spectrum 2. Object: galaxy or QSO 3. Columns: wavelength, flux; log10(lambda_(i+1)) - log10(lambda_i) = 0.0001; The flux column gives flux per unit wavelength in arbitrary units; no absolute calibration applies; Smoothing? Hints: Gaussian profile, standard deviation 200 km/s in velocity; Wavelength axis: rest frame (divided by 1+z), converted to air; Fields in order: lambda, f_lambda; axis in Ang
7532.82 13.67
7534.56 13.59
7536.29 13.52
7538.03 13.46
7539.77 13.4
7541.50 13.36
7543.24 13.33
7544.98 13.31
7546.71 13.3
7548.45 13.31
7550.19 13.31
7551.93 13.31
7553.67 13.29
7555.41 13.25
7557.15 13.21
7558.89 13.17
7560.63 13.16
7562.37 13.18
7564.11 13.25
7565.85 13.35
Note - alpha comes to 13.3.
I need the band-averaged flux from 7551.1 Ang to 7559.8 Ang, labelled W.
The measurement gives 13.2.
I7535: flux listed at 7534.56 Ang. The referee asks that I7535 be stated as 13.59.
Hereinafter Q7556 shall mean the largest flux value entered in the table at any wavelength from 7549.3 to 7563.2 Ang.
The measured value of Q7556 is 13.31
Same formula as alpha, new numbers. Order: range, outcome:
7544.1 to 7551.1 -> 13.3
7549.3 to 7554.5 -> 13.3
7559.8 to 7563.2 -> 13.2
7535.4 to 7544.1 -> 13.4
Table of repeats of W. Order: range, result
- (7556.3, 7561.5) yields 13.2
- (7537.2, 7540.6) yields 13.4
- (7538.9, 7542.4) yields 13.4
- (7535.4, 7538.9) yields 13.5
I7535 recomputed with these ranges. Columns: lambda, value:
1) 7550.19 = 13.31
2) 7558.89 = 13.17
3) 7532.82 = 13.67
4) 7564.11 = 13.25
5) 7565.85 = 13.35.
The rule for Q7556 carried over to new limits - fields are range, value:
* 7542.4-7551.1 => 13.33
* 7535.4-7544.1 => 13.52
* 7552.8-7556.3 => 13.29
